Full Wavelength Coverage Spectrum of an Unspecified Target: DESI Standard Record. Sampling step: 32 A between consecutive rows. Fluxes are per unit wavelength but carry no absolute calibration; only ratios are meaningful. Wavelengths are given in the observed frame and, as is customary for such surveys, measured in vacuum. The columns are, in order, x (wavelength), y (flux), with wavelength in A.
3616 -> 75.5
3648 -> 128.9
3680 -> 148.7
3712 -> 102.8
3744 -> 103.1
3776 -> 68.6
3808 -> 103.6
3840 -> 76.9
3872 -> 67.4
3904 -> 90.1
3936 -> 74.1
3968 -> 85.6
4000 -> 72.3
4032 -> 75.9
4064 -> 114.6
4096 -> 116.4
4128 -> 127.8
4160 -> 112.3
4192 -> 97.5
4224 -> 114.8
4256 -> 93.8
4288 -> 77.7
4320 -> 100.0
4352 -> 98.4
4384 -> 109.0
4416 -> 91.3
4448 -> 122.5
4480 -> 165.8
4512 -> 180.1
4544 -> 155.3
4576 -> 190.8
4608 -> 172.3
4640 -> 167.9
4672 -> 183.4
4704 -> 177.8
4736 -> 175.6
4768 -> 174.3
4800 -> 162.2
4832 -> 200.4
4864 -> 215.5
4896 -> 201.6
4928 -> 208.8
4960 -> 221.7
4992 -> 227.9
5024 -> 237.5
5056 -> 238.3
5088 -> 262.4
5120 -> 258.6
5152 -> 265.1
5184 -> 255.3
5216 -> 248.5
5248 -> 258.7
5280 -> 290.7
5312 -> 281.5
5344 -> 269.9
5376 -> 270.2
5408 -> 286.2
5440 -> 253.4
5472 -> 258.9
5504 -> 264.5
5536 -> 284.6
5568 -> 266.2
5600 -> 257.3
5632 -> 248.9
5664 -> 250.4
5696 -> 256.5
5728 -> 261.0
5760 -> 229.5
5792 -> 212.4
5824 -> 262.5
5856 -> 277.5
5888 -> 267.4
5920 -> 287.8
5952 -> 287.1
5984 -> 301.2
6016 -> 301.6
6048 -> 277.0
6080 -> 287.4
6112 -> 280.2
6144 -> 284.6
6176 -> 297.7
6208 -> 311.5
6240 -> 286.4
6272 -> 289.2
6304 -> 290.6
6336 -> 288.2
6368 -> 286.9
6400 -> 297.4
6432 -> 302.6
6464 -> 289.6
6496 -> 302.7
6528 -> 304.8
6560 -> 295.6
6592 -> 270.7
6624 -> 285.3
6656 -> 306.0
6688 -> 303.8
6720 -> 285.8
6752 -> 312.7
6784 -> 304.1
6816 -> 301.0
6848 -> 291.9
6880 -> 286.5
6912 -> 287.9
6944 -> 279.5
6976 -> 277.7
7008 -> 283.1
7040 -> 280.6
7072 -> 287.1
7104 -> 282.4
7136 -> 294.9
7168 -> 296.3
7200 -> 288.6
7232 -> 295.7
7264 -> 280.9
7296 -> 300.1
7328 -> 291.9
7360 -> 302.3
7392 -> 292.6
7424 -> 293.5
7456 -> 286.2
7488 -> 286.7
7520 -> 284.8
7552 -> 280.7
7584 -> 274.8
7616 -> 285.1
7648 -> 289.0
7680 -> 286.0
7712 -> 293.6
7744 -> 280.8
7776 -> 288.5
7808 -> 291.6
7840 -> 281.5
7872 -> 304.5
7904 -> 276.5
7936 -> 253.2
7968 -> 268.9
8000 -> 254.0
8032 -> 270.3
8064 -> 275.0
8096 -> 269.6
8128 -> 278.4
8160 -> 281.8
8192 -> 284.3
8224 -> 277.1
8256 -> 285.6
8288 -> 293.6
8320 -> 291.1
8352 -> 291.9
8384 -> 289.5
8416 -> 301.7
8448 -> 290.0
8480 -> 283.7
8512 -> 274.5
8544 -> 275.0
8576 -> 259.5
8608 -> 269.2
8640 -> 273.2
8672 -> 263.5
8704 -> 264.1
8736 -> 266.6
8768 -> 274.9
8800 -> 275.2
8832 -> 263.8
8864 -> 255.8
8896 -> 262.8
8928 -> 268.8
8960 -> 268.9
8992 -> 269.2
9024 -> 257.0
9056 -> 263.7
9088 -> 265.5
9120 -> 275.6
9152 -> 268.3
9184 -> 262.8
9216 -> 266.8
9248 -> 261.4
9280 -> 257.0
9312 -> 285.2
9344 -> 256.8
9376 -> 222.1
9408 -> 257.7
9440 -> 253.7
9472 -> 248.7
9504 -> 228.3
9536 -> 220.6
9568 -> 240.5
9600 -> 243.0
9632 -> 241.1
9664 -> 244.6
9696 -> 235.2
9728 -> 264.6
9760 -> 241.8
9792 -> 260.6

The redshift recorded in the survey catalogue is 0.12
